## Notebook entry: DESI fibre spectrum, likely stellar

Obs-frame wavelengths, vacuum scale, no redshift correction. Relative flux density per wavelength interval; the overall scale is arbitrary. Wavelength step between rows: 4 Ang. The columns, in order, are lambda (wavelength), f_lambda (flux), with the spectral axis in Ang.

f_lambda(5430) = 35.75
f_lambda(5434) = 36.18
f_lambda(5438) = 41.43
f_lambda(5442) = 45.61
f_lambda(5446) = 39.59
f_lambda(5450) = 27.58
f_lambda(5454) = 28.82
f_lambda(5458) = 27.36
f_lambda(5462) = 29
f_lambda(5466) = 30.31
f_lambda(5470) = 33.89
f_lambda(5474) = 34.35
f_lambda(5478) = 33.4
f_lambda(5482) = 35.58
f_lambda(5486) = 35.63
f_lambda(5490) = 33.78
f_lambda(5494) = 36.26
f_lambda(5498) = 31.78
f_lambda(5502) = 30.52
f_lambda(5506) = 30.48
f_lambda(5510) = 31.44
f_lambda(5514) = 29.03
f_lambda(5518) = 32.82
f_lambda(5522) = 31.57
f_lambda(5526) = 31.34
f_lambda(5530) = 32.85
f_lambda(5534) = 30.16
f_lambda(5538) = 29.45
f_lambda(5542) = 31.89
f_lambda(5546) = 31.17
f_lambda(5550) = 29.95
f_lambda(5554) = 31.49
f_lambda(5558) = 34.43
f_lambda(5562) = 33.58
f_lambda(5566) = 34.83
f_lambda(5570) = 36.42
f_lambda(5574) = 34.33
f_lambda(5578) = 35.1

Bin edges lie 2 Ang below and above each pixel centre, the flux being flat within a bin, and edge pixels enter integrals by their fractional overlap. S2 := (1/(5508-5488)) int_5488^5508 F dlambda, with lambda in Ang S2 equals 32.6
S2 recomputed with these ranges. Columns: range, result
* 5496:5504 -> 31.1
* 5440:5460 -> 33.8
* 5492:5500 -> 34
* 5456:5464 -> 28.2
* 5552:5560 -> 33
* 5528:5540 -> 30.8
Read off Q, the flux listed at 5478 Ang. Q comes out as 33.4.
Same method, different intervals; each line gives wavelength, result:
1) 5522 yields 31.57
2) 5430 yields 35.75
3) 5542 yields 31.89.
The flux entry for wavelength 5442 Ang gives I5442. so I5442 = 45.61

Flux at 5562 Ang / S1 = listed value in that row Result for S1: 33.58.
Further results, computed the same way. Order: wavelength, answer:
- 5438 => 41.43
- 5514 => 29.03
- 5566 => 34.83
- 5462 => 29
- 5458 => 27.36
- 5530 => 32.85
